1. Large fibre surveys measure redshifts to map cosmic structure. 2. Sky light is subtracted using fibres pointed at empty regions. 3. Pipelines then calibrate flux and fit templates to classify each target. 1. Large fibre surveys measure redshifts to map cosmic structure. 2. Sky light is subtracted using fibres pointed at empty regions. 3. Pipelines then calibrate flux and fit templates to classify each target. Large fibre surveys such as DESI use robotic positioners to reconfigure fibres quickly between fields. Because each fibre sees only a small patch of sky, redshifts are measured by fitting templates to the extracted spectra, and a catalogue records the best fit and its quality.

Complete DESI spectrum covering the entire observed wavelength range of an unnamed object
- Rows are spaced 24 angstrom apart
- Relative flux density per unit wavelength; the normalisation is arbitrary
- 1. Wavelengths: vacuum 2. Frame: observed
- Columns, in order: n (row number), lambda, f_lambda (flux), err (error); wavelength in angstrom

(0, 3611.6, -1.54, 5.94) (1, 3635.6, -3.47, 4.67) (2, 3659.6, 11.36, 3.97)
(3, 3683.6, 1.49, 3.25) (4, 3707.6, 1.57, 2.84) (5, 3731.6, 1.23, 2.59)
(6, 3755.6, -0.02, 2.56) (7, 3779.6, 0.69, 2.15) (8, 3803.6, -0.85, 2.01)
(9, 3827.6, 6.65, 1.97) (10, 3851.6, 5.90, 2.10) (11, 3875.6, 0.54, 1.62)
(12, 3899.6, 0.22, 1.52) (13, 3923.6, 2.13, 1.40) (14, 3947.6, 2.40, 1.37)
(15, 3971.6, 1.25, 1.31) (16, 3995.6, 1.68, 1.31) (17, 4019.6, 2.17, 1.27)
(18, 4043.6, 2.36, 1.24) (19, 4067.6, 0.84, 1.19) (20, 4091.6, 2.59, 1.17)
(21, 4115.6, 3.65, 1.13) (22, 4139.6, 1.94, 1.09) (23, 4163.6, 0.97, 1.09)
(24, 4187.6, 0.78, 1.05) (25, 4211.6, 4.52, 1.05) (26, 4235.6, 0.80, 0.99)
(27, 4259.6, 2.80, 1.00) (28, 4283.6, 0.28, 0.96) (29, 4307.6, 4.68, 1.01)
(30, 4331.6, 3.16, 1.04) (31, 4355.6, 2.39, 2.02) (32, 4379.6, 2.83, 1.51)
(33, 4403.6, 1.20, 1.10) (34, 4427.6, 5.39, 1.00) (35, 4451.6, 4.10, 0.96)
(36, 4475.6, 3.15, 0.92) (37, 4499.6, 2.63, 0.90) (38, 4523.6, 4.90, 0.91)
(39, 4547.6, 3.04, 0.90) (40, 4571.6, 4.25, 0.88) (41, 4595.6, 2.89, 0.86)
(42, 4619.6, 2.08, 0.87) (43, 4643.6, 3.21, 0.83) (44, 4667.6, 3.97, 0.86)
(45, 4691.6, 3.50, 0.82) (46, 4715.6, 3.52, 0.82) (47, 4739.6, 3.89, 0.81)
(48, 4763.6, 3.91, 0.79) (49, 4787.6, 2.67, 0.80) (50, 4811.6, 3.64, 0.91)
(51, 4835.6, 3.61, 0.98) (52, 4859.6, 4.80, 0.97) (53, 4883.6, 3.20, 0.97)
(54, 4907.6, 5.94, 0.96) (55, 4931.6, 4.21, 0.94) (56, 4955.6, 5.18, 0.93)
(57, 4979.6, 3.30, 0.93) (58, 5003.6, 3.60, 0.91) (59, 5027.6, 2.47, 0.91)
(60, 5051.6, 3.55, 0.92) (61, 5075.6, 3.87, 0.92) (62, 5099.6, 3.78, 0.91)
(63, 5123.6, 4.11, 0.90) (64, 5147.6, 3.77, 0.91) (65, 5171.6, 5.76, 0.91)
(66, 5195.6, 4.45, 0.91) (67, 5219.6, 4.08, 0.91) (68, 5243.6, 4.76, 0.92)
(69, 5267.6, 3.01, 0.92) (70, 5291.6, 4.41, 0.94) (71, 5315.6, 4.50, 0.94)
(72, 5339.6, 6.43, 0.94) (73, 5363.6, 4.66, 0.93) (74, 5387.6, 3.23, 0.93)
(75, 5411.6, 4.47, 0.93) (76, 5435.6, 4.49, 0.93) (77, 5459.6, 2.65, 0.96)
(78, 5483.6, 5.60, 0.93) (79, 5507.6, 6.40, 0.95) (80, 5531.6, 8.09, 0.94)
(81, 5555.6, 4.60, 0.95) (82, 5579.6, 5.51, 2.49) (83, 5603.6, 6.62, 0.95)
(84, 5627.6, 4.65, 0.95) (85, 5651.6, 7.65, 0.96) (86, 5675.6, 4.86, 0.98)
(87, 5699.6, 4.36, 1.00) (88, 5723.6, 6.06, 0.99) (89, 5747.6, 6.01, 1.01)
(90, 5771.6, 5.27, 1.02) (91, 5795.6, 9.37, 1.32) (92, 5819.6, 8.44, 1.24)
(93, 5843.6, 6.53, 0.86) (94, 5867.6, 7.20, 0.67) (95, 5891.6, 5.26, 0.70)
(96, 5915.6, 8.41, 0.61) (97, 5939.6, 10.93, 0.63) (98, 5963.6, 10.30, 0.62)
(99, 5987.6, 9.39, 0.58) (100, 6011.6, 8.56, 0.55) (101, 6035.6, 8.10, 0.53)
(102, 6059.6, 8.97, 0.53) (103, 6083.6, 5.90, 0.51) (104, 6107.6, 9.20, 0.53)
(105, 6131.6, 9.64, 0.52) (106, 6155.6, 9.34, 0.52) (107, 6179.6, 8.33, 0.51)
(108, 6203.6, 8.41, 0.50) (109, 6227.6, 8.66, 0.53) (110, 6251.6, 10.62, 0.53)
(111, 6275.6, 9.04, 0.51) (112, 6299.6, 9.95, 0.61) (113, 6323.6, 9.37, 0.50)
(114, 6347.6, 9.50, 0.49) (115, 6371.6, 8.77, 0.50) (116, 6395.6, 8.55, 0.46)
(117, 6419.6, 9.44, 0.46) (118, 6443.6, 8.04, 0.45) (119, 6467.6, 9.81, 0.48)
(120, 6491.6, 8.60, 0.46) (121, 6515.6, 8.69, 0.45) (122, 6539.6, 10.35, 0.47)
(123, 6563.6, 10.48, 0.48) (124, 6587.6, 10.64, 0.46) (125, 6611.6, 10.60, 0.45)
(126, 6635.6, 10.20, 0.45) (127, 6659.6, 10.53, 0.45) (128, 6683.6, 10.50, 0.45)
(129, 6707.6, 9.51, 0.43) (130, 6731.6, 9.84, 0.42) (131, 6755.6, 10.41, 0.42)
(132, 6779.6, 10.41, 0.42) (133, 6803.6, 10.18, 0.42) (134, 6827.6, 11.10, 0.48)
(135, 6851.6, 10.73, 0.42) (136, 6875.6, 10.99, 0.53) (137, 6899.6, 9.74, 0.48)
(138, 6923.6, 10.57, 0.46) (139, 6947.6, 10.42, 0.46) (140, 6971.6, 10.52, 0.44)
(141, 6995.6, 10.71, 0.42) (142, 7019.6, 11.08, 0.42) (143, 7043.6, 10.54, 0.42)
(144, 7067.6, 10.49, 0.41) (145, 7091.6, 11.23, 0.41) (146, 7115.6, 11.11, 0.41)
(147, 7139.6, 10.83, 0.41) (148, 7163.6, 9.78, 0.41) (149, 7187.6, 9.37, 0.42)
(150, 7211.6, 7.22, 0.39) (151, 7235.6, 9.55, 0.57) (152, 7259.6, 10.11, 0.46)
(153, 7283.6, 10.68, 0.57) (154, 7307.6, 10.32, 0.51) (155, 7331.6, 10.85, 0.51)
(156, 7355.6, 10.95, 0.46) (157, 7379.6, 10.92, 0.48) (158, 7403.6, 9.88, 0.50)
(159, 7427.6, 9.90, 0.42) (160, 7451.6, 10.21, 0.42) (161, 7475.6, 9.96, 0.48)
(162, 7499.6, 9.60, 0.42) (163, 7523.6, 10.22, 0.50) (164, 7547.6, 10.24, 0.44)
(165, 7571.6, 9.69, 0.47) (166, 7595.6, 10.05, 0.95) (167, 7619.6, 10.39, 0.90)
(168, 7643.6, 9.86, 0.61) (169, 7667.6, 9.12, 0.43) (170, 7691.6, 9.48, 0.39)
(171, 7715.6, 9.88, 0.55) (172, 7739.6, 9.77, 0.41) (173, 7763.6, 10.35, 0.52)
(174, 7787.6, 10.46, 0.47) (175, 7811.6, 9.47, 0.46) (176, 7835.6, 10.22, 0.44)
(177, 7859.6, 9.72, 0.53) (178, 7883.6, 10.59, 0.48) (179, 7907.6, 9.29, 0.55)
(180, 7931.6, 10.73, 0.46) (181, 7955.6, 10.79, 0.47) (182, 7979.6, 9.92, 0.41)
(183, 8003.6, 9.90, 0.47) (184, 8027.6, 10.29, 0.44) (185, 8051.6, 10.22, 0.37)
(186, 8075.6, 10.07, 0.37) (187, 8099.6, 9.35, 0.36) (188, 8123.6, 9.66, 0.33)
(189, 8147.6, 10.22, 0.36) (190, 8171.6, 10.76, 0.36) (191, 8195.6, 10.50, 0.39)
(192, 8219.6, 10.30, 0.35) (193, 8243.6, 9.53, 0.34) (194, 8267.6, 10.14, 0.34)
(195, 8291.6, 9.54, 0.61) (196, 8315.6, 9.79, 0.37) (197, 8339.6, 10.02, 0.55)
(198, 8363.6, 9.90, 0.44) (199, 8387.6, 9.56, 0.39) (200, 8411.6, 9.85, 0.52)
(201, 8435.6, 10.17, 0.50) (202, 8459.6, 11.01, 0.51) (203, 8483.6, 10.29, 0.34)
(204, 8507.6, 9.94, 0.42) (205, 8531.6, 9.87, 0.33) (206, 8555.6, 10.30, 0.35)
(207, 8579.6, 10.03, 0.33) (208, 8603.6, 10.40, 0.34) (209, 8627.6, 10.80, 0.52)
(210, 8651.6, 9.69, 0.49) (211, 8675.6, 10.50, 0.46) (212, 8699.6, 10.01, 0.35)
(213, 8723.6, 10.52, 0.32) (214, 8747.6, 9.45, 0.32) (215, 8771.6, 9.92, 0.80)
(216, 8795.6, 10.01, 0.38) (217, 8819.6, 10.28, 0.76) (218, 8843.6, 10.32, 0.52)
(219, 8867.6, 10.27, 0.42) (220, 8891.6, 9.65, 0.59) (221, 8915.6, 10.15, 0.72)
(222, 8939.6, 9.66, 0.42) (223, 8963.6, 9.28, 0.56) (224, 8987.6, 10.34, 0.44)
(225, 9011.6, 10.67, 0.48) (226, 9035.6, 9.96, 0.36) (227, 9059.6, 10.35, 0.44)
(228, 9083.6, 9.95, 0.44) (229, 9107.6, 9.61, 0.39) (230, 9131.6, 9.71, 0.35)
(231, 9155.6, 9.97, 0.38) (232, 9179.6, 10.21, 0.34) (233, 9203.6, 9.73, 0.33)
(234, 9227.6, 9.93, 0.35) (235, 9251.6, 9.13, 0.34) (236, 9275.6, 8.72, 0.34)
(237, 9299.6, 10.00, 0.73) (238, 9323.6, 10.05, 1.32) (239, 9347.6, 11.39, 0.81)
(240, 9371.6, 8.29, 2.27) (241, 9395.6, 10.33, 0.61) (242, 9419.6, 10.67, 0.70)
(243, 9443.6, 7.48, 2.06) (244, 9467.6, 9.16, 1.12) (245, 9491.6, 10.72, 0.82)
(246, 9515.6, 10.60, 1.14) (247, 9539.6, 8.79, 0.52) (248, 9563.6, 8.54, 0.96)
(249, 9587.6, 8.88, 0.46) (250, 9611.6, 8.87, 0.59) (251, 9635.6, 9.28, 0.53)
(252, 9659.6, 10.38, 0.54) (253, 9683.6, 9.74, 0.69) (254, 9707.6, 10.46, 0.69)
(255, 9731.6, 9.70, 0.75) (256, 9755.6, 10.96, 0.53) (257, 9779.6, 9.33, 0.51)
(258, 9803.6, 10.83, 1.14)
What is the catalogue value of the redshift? 0.483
